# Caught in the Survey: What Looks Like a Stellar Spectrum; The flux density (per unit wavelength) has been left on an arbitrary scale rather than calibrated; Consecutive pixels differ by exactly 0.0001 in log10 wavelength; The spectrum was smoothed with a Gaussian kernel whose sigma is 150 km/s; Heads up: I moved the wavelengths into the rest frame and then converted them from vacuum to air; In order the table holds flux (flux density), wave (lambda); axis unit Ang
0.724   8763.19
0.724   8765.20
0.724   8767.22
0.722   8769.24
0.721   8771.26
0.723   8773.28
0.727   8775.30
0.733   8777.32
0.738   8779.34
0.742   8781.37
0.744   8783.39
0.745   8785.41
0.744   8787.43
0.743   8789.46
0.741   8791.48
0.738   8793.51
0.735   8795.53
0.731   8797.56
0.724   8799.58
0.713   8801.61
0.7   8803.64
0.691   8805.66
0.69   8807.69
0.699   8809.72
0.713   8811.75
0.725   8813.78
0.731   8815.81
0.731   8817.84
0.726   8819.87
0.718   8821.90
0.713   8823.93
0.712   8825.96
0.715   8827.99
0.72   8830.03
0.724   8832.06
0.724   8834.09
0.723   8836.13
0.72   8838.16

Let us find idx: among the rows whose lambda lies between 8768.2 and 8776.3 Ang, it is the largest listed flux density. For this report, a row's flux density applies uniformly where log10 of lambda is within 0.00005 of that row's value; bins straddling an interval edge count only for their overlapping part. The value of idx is 0.727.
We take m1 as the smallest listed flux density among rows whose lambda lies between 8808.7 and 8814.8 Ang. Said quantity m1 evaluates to 0.699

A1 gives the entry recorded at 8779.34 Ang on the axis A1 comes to 0.738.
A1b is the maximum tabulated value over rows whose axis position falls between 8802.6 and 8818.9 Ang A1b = 0.731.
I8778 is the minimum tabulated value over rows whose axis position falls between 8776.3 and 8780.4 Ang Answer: 0.733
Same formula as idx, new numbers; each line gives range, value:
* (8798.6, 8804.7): 0.724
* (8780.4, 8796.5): 0.745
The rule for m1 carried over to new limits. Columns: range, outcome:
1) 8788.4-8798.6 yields 0.731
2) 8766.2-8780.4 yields 0.721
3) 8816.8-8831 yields 0.712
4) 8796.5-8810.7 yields 0.69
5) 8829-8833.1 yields 0.72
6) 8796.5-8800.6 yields 0.724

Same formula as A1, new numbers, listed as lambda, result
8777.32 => 0.733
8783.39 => 0.744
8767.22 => 0.724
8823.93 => 0.713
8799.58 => 0.724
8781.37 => 0.742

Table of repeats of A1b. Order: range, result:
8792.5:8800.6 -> 0.738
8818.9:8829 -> 0.726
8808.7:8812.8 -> 0.713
